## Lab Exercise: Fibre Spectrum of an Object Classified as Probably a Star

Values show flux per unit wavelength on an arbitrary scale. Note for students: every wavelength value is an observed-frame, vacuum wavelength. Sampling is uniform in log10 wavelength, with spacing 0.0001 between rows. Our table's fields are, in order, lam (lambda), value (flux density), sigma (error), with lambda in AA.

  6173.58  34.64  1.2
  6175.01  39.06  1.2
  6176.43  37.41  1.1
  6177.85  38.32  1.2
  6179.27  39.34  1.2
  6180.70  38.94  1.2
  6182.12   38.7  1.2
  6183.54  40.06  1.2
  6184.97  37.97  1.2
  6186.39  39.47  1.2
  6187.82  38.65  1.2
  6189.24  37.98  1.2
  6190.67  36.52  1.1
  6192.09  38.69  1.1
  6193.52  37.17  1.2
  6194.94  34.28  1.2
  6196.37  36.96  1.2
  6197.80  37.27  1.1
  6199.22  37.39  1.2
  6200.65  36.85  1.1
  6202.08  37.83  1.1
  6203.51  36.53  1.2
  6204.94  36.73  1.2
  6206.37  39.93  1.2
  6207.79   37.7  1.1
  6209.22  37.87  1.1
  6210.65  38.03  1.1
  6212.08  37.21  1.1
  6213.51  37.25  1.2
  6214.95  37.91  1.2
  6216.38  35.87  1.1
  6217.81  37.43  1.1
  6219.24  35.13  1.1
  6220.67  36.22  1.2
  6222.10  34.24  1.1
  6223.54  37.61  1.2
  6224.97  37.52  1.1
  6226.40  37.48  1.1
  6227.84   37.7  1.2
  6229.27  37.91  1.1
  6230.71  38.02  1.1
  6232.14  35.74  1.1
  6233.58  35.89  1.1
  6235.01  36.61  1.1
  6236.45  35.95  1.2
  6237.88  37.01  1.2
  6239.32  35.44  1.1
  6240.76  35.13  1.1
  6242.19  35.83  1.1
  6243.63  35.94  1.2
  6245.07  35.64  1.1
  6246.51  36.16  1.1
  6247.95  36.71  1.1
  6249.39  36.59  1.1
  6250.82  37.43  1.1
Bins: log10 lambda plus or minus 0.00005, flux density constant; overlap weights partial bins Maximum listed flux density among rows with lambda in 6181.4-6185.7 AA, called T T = 40.06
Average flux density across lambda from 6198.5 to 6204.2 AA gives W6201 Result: 37.2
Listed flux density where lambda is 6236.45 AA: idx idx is 35.95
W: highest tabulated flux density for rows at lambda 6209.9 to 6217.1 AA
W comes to 38.03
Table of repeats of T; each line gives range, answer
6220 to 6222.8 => 36.22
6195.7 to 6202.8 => 37.83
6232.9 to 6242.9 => 37.01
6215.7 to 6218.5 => 37.43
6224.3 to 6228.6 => 37.7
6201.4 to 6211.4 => 39.93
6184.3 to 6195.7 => 39.47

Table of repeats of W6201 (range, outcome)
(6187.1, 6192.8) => 38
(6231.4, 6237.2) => 36.1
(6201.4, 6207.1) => 37.8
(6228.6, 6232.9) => 37.2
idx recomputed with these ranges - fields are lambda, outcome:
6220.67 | 36.22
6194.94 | 34.28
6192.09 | 38.69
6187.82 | 38.65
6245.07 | 35.64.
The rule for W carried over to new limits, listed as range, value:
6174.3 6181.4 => 39.34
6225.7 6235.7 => 38.02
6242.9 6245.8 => 35.94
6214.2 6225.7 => 37.91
